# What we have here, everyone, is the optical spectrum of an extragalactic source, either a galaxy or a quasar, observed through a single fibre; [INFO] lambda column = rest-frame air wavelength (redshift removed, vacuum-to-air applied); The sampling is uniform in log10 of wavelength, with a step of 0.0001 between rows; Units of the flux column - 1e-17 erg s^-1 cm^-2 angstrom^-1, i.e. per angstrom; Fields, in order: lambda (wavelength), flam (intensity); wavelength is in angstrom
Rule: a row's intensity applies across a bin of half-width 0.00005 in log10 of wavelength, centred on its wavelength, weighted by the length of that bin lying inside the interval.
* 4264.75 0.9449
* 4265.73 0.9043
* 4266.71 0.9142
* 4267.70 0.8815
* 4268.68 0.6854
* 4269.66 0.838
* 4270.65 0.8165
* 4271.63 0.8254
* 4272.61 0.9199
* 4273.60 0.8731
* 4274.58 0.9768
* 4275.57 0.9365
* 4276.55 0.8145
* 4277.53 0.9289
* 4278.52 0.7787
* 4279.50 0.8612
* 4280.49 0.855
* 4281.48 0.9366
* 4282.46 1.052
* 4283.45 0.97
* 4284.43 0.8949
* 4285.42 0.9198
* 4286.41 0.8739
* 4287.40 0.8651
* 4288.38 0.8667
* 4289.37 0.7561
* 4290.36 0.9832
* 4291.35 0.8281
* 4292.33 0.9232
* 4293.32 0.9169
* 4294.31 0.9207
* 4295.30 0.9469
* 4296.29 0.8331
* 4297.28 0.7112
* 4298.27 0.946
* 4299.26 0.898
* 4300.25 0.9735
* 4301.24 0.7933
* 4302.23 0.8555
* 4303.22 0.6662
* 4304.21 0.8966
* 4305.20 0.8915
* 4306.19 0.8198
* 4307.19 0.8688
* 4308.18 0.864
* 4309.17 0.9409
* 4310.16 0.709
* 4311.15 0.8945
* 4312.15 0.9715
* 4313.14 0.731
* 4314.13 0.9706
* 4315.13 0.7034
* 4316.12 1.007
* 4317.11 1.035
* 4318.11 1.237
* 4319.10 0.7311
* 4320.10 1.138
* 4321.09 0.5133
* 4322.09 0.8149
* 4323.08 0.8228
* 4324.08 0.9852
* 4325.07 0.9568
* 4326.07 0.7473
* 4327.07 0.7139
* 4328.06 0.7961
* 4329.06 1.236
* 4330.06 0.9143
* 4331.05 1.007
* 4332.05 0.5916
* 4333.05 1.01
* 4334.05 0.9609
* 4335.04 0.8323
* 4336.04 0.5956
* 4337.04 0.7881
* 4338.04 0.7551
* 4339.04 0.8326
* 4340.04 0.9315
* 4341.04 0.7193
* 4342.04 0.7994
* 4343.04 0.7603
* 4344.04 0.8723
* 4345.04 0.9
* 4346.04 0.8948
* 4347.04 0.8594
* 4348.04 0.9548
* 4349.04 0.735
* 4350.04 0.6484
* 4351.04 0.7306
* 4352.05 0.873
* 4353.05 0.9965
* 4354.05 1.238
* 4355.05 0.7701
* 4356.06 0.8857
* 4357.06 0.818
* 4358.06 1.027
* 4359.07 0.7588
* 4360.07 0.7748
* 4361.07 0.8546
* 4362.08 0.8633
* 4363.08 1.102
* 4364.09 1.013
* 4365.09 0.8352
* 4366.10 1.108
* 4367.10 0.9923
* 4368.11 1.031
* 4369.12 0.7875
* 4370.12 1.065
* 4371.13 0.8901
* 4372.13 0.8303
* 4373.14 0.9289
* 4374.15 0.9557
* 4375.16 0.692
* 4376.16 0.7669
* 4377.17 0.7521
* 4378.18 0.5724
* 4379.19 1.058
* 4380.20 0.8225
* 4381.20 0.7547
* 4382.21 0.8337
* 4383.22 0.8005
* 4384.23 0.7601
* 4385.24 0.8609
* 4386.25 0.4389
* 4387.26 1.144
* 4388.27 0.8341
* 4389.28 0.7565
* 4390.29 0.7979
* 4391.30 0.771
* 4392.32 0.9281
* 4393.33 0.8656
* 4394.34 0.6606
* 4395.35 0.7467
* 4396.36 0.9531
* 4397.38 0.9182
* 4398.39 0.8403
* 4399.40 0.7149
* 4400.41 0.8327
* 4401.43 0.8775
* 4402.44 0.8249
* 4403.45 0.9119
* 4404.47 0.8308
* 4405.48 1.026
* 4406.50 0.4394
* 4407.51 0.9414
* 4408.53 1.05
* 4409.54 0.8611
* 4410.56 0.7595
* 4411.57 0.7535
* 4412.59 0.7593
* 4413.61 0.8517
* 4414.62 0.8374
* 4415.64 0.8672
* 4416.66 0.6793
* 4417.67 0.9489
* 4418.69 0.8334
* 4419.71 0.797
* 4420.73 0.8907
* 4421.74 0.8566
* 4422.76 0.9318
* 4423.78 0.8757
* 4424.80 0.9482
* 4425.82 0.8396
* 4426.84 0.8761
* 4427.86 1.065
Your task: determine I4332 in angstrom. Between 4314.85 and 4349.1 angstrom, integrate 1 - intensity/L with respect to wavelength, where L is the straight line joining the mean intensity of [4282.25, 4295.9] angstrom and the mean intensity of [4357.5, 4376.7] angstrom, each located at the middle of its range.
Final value 1.6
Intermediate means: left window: 0.905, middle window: 0.864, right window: 0.909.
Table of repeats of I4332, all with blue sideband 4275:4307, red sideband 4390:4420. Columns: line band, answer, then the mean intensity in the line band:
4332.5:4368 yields -0.8 angstrom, 0.873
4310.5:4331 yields -0.7 angstrom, 0.897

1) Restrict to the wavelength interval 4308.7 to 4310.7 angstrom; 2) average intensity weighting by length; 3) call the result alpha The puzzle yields 0.827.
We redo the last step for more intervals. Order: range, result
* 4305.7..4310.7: 0.841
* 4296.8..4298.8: 0.83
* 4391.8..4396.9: 0.83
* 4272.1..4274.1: 0.897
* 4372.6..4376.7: 0.834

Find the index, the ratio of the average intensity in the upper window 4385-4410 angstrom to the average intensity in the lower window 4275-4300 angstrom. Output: 0.94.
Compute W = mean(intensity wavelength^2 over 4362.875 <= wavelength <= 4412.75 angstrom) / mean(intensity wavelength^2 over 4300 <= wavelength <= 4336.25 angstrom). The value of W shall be 1.00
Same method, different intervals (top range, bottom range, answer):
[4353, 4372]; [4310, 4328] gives 1.09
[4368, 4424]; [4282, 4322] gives 0.99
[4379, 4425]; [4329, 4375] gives 0.97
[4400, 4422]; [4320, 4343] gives 1.03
